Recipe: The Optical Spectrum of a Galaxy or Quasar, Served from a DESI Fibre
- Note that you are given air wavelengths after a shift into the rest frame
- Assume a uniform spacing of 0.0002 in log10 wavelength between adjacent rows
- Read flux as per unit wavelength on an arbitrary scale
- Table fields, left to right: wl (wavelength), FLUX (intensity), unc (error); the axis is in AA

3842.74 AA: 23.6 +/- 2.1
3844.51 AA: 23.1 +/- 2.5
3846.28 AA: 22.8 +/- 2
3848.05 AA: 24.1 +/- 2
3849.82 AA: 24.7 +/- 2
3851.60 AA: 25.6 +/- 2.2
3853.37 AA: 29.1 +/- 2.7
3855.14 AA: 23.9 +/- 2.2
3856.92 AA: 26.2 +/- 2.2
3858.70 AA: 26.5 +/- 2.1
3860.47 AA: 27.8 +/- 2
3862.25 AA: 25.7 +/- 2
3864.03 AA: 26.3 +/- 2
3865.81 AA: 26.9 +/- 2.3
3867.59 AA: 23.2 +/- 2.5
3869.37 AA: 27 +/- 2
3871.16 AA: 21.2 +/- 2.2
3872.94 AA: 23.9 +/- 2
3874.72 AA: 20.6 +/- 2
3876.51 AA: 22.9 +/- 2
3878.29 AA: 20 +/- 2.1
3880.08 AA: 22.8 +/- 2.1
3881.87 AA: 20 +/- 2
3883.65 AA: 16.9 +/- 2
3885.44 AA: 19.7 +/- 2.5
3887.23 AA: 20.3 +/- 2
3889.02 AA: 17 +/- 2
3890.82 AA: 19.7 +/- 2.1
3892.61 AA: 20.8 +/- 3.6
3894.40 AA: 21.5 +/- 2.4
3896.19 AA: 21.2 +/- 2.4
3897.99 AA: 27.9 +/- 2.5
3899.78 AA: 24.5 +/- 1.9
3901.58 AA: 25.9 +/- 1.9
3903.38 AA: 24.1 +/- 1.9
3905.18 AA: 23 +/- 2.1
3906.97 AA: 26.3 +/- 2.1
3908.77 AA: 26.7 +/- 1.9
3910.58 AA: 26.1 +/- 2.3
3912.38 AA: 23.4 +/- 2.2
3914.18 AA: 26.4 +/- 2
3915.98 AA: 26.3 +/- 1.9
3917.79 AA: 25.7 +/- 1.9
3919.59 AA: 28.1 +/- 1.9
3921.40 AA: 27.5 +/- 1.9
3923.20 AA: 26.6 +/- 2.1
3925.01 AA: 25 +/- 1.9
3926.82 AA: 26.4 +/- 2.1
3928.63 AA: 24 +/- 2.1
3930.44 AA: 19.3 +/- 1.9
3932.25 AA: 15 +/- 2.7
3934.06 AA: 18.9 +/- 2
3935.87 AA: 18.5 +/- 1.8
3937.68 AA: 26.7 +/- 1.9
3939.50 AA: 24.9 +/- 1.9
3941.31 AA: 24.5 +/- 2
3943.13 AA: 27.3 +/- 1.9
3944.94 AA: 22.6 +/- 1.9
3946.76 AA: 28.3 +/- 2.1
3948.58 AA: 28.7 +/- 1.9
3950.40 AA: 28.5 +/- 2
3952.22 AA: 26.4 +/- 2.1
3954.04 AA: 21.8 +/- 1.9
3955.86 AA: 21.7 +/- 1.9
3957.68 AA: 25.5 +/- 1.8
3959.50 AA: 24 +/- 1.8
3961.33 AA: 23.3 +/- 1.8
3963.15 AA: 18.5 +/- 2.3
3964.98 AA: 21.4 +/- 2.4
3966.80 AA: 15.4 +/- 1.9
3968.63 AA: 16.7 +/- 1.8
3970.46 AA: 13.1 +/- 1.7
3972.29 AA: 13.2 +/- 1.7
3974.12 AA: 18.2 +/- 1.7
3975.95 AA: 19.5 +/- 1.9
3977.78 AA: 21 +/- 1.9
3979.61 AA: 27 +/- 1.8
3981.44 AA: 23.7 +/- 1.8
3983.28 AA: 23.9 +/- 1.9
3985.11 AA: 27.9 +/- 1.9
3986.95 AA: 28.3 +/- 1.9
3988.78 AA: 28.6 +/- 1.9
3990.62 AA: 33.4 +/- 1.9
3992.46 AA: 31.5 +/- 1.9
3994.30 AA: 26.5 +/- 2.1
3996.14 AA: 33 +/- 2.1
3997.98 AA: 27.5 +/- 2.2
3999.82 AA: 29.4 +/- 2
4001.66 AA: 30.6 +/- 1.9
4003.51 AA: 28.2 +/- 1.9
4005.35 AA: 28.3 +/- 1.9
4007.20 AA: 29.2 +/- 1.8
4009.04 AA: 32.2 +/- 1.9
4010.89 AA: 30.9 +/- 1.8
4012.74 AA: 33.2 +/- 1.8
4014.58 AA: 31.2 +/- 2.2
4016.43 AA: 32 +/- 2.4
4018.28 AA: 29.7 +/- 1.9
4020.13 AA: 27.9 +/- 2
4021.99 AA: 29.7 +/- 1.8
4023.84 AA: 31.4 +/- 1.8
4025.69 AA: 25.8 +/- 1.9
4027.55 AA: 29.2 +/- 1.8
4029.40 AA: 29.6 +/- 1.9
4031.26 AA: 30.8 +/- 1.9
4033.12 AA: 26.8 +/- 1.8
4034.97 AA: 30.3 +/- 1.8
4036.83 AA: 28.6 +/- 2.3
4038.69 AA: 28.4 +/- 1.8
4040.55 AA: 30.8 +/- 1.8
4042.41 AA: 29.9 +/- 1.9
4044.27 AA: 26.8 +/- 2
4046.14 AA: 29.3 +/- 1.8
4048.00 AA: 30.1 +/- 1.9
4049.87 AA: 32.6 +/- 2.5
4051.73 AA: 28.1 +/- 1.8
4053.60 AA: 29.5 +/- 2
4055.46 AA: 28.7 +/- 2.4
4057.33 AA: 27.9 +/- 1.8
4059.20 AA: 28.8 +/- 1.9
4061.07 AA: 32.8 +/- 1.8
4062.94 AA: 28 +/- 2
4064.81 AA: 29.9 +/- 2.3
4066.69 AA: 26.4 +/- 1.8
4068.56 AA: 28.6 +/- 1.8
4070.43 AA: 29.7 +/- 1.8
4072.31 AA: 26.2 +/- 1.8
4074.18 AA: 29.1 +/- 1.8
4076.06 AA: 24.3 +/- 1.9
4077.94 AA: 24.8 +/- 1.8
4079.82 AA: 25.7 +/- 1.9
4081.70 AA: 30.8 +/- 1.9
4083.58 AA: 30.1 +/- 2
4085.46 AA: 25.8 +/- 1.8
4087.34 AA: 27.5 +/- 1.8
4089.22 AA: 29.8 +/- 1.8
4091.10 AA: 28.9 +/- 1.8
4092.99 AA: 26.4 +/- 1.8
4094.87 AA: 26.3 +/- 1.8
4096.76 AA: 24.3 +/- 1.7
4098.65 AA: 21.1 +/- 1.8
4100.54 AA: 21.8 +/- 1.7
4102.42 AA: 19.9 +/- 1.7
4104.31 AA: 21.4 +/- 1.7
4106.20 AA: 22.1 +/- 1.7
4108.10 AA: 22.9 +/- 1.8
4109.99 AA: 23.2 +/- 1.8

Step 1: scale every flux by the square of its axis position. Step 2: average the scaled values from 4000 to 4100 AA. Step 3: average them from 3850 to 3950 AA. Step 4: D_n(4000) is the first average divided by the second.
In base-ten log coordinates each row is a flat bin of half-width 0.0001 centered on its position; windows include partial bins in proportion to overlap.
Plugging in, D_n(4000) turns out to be 1.29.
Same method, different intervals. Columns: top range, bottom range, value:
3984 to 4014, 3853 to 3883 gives 1.32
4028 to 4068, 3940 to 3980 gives 1.38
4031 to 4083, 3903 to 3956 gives 1.24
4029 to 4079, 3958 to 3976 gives 1.62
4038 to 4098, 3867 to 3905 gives 1.41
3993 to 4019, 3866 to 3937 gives 1.38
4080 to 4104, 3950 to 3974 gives 1.35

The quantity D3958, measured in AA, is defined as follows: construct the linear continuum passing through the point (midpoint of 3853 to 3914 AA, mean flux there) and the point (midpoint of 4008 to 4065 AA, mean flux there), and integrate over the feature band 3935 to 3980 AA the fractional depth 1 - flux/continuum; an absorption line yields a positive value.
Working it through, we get 7.2 AA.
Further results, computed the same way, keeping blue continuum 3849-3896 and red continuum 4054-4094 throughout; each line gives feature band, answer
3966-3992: 3.47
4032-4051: -1.43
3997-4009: -1.27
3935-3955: -0.34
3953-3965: 1.33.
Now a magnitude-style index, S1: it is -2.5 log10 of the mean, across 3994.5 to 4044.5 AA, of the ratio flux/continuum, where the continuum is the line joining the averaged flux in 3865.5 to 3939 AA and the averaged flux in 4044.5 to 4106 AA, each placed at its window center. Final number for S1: -0.15 mag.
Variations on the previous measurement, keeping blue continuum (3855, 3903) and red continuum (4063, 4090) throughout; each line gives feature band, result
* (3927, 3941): 0.13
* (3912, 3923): -0.11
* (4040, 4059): -0.09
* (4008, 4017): -0.21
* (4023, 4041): -0.10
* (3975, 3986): 0.07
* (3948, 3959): -0.02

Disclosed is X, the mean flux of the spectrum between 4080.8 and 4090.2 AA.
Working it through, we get 28.8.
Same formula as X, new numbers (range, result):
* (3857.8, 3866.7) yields 26.6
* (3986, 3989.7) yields 28.5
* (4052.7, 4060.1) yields 28.7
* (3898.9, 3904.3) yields 24.8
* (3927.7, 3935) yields 19.3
